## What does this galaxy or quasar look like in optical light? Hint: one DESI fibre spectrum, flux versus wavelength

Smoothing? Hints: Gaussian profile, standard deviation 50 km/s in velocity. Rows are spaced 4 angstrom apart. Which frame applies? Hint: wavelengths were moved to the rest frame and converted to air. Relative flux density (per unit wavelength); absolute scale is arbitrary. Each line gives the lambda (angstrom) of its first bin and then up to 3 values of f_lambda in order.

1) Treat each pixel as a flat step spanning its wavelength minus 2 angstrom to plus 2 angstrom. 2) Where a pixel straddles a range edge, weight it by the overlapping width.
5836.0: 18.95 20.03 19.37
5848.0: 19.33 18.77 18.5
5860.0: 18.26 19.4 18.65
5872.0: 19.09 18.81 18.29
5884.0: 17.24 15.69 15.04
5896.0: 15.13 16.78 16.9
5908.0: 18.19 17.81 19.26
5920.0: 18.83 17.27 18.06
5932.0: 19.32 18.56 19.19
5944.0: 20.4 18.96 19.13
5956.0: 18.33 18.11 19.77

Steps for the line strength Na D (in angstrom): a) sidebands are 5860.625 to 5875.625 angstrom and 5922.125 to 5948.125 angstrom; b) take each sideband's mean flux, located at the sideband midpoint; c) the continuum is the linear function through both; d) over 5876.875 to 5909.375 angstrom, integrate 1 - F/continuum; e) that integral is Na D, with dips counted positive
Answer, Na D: 3.8 angstrom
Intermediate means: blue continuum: 18.9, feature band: 16.7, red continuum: 18.8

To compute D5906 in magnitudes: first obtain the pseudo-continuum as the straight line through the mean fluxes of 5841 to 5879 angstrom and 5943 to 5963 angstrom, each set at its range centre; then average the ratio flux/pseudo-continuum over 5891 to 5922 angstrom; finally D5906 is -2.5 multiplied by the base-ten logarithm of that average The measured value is 0.10 mag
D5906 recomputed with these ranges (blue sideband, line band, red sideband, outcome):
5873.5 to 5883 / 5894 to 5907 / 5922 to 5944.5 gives 0.13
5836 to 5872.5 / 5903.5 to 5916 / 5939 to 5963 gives 0.06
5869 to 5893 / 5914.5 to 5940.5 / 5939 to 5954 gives 0.02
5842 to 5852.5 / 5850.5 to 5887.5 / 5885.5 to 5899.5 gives -0.06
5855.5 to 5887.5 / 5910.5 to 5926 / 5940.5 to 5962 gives 0.03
